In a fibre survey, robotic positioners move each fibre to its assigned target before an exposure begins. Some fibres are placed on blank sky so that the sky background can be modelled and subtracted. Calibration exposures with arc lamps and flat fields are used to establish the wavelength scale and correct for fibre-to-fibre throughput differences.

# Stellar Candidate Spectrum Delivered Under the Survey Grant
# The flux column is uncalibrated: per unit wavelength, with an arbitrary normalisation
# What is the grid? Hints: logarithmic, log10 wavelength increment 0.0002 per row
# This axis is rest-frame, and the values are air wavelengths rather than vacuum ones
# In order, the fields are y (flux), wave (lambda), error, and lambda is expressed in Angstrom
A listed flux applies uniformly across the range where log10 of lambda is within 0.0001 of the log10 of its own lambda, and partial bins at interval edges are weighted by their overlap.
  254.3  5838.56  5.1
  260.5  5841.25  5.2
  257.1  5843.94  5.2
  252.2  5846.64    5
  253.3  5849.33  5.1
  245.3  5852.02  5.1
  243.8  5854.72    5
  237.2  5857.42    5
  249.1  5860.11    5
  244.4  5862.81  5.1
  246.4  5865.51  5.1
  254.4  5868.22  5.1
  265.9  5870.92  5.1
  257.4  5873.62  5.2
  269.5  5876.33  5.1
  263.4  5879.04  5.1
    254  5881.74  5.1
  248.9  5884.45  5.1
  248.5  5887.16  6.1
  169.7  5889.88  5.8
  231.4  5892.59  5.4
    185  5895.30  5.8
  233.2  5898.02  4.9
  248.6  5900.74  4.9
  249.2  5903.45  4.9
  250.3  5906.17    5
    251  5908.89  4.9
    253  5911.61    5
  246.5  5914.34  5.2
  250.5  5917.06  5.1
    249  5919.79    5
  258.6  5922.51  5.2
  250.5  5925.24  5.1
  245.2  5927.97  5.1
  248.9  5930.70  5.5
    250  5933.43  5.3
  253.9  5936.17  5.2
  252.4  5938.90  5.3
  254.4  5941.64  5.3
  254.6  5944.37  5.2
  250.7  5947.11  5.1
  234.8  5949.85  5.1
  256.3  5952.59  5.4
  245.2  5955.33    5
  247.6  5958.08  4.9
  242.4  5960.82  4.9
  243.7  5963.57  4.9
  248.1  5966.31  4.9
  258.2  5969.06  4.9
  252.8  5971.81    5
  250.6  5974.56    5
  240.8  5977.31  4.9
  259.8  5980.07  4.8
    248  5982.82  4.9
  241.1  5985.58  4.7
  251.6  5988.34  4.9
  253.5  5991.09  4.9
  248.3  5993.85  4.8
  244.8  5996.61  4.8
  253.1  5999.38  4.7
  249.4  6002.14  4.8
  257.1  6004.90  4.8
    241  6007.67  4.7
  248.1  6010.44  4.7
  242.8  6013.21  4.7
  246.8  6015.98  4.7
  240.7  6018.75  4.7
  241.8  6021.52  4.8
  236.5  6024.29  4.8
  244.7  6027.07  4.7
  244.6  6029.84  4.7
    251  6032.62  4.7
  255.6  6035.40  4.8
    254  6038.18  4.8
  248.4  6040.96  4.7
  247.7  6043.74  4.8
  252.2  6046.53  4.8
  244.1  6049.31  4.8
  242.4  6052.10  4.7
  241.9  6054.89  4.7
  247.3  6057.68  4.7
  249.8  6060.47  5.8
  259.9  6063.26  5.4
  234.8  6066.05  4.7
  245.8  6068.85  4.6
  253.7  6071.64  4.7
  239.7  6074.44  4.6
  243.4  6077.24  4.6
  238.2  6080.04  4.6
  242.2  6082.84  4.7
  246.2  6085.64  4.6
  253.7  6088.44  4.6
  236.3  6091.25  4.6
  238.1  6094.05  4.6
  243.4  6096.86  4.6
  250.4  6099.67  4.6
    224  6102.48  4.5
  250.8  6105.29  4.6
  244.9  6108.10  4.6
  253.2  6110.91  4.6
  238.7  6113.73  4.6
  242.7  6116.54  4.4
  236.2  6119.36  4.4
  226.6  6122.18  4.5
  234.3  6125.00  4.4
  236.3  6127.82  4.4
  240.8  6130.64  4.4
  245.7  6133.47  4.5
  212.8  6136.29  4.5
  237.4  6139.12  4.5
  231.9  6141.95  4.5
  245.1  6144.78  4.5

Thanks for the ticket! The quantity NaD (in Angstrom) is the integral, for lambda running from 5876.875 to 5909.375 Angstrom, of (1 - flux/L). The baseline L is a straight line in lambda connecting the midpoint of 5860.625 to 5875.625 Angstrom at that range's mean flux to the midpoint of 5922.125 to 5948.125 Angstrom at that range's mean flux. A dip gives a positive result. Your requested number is 2.13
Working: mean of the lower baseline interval 254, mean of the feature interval 237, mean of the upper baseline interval 252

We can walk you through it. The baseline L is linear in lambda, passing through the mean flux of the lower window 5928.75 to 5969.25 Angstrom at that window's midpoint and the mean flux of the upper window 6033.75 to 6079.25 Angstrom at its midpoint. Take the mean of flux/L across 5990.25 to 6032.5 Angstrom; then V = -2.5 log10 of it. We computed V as 0.008 mag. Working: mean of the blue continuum 249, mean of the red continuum 247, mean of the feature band 246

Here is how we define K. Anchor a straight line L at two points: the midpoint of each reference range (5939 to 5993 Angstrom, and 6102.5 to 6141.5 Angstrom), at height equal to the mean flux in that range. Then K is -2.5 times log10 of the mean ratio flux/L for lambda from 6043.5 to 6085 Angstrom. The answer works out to -0.02 mag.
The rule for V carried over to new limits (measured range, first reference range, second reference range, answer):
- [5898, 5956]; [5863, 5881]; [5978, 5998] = 0.018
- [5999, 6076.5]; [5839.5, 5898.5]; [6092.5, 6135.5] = -0.024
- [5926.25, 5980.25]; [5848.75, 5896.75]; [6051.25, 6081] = -0.025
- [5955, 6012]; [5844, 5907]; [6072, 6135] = -0.028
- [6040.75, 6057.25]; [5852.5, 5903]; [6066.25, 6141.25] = -0.023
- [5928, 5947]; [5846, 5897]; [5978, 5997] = -0.022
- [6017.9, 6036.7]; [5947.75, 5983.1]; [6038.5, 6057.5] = 0.009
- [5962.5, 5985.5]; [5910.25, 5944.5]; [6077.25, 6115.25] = -0.004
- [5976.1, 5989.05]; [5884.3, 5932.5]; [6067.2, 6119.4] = -0.030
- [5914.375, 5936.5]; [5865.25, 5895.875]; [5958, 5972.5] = -0.020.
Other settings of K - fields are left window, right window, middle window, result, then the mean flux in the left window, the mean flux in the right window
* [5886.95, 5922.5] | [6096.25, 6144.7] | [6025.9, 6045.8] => -0.05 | 236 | 238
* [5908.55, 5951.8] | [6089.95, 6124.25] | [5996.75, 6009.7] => -0.01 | 250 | 240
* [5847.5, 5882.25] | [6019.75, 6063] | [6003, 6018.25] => 0.01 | 253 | 247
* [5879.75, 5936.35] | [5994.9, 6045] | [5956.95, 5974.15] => -0.02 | 242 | 247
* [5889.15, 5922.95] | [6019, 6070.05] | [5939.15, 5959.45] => -0.04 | 237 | 247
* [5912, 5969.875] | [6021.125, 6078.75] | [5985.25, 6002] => 0.00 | 250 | 247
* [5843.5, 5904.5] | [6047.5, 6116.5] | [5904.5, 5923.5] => -0.03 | 244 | 244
